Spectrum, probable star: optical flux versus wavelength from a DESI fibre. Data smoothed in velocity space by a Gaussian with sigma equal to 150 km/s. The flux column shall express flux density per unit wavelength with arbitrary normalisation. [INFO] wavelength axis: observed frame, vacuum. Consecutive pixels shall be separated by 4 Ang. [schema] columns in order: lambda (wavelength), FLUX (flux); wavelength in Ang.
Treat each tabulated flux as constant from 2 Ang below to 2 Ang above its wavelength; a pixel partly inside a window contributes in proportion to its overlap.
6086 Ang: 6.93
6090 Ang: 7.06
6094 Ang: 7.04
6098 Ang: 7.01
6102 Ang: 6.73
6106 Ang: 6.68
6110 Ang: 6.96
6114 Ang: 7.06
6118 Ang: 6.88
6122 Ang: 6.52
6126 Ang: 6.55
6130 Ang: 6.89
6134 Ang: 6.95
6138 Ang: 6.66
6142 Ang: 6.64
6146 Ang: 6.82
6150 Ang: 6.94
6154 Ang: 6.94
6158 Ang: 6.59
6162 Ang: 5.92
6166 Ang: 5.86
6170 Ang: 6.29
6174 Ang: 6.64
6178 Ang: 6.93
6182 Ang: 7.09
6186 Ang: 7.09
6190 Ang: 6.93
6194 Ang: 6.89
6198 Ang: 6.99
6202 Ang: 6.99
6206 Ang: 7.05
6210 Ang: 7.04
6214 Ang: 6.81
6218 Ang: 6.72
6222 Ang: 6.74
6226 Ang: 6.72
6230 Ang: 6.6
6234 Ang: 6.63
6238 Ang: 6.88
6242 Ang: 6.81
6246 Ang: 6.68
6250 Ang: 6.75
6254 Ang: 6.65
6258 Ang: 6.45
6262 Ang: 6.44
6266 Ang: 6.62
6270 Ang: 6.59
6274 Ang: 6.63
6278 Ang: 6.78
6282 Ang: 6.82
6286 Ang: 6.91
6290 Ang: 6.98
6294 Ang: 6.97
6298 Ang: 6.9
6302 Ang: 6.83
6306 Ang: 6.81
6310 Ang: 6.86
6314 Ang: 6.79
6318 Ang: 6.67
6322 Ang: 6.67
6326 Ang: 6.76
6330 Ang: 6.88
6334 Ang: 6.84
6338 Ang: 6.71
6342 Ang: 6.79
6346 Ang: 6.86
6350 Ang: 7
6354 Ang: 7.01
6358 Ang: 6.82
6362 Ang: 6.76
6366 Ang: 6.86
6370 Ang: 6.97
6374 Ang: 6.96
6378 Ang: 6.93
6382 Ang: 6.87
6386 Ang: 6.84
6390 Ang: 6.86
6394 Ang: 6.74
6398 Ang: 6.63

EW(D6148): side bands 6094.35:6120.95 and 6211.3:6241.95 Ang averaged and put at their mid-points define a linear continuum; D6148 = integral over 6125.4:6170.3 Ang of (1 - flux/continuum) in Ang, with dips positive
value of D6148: 1.5 Ang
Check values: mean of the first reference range 6.88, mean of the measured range 6.6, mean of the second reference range 6.74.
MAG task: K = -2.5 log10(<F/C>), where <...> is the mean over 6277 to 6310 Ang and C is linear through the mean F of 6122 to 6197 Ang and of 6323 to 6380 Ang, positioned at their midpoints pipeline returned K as -0.01 mag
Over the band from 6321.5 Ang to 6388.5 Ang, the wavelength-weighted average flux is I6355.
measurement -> 6.86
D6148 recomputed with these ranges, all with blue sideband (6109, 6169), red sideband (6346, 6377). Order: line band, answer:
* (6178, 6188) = -0.5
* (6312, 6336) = 0.3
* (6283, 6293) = -0.2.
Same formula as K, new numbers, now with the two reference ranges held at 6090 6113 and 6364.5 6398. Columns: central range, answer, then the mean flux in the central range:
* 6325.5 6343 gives 0.01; 6.8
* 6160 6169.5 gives 0.16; 5.95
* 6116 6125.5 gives 0.04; 6.68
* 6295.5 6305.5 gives 0.00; 6.86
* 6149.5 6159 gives 0.01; 6.83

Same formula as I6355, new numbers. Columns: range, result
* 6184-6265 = 6.79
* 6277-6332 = 6.83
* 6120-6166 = 6.64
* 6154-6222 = 6.75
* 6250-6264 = 6.55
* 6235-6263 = 6.67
